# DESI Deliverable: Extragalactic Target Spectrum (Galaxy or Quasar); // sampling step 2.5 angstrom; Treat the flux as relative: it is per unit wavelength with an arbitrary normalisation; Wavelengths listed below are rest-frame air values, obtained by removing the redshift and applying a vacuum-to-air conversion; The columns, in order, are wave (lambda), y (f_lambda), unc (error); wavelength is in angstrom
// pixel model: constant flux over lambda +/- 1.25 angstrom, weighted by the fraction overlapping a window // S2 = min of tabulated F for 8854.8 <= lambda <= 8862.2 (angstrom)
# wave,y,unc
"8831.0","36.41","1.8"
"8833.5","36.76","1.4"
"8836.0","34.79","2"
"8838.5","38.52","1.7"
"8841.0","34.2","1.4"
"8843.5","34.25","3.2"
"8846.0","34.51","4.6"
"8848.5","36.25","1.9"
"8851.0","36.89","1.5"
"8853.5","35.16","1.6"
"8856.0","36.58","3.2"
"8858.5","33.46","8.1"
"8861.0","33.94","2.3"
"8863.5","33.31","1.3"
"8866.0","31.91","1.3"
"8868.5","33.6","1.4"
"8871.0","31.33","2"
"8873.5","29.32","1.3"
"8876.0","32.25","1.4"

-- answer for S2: 33.46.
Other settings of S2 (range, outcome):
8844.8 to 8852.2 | 34.51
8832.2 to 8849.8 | 34.2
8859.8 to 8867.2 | 31.91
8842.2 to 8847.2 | 34.25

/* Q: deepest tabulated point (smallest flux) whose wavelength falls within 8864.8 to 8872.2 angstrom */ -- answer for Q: 31.33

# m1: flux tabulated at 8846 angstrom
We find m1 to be 34.51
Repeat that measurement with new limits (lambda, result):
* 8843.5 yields 34.25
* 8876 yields 32.25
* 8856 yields 36.58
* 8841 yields 34.2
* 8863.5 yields 33.31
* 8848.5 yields 36.25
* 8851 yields 36.89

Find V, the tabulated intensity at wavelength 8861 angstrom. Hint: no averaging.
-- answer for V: 33.94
